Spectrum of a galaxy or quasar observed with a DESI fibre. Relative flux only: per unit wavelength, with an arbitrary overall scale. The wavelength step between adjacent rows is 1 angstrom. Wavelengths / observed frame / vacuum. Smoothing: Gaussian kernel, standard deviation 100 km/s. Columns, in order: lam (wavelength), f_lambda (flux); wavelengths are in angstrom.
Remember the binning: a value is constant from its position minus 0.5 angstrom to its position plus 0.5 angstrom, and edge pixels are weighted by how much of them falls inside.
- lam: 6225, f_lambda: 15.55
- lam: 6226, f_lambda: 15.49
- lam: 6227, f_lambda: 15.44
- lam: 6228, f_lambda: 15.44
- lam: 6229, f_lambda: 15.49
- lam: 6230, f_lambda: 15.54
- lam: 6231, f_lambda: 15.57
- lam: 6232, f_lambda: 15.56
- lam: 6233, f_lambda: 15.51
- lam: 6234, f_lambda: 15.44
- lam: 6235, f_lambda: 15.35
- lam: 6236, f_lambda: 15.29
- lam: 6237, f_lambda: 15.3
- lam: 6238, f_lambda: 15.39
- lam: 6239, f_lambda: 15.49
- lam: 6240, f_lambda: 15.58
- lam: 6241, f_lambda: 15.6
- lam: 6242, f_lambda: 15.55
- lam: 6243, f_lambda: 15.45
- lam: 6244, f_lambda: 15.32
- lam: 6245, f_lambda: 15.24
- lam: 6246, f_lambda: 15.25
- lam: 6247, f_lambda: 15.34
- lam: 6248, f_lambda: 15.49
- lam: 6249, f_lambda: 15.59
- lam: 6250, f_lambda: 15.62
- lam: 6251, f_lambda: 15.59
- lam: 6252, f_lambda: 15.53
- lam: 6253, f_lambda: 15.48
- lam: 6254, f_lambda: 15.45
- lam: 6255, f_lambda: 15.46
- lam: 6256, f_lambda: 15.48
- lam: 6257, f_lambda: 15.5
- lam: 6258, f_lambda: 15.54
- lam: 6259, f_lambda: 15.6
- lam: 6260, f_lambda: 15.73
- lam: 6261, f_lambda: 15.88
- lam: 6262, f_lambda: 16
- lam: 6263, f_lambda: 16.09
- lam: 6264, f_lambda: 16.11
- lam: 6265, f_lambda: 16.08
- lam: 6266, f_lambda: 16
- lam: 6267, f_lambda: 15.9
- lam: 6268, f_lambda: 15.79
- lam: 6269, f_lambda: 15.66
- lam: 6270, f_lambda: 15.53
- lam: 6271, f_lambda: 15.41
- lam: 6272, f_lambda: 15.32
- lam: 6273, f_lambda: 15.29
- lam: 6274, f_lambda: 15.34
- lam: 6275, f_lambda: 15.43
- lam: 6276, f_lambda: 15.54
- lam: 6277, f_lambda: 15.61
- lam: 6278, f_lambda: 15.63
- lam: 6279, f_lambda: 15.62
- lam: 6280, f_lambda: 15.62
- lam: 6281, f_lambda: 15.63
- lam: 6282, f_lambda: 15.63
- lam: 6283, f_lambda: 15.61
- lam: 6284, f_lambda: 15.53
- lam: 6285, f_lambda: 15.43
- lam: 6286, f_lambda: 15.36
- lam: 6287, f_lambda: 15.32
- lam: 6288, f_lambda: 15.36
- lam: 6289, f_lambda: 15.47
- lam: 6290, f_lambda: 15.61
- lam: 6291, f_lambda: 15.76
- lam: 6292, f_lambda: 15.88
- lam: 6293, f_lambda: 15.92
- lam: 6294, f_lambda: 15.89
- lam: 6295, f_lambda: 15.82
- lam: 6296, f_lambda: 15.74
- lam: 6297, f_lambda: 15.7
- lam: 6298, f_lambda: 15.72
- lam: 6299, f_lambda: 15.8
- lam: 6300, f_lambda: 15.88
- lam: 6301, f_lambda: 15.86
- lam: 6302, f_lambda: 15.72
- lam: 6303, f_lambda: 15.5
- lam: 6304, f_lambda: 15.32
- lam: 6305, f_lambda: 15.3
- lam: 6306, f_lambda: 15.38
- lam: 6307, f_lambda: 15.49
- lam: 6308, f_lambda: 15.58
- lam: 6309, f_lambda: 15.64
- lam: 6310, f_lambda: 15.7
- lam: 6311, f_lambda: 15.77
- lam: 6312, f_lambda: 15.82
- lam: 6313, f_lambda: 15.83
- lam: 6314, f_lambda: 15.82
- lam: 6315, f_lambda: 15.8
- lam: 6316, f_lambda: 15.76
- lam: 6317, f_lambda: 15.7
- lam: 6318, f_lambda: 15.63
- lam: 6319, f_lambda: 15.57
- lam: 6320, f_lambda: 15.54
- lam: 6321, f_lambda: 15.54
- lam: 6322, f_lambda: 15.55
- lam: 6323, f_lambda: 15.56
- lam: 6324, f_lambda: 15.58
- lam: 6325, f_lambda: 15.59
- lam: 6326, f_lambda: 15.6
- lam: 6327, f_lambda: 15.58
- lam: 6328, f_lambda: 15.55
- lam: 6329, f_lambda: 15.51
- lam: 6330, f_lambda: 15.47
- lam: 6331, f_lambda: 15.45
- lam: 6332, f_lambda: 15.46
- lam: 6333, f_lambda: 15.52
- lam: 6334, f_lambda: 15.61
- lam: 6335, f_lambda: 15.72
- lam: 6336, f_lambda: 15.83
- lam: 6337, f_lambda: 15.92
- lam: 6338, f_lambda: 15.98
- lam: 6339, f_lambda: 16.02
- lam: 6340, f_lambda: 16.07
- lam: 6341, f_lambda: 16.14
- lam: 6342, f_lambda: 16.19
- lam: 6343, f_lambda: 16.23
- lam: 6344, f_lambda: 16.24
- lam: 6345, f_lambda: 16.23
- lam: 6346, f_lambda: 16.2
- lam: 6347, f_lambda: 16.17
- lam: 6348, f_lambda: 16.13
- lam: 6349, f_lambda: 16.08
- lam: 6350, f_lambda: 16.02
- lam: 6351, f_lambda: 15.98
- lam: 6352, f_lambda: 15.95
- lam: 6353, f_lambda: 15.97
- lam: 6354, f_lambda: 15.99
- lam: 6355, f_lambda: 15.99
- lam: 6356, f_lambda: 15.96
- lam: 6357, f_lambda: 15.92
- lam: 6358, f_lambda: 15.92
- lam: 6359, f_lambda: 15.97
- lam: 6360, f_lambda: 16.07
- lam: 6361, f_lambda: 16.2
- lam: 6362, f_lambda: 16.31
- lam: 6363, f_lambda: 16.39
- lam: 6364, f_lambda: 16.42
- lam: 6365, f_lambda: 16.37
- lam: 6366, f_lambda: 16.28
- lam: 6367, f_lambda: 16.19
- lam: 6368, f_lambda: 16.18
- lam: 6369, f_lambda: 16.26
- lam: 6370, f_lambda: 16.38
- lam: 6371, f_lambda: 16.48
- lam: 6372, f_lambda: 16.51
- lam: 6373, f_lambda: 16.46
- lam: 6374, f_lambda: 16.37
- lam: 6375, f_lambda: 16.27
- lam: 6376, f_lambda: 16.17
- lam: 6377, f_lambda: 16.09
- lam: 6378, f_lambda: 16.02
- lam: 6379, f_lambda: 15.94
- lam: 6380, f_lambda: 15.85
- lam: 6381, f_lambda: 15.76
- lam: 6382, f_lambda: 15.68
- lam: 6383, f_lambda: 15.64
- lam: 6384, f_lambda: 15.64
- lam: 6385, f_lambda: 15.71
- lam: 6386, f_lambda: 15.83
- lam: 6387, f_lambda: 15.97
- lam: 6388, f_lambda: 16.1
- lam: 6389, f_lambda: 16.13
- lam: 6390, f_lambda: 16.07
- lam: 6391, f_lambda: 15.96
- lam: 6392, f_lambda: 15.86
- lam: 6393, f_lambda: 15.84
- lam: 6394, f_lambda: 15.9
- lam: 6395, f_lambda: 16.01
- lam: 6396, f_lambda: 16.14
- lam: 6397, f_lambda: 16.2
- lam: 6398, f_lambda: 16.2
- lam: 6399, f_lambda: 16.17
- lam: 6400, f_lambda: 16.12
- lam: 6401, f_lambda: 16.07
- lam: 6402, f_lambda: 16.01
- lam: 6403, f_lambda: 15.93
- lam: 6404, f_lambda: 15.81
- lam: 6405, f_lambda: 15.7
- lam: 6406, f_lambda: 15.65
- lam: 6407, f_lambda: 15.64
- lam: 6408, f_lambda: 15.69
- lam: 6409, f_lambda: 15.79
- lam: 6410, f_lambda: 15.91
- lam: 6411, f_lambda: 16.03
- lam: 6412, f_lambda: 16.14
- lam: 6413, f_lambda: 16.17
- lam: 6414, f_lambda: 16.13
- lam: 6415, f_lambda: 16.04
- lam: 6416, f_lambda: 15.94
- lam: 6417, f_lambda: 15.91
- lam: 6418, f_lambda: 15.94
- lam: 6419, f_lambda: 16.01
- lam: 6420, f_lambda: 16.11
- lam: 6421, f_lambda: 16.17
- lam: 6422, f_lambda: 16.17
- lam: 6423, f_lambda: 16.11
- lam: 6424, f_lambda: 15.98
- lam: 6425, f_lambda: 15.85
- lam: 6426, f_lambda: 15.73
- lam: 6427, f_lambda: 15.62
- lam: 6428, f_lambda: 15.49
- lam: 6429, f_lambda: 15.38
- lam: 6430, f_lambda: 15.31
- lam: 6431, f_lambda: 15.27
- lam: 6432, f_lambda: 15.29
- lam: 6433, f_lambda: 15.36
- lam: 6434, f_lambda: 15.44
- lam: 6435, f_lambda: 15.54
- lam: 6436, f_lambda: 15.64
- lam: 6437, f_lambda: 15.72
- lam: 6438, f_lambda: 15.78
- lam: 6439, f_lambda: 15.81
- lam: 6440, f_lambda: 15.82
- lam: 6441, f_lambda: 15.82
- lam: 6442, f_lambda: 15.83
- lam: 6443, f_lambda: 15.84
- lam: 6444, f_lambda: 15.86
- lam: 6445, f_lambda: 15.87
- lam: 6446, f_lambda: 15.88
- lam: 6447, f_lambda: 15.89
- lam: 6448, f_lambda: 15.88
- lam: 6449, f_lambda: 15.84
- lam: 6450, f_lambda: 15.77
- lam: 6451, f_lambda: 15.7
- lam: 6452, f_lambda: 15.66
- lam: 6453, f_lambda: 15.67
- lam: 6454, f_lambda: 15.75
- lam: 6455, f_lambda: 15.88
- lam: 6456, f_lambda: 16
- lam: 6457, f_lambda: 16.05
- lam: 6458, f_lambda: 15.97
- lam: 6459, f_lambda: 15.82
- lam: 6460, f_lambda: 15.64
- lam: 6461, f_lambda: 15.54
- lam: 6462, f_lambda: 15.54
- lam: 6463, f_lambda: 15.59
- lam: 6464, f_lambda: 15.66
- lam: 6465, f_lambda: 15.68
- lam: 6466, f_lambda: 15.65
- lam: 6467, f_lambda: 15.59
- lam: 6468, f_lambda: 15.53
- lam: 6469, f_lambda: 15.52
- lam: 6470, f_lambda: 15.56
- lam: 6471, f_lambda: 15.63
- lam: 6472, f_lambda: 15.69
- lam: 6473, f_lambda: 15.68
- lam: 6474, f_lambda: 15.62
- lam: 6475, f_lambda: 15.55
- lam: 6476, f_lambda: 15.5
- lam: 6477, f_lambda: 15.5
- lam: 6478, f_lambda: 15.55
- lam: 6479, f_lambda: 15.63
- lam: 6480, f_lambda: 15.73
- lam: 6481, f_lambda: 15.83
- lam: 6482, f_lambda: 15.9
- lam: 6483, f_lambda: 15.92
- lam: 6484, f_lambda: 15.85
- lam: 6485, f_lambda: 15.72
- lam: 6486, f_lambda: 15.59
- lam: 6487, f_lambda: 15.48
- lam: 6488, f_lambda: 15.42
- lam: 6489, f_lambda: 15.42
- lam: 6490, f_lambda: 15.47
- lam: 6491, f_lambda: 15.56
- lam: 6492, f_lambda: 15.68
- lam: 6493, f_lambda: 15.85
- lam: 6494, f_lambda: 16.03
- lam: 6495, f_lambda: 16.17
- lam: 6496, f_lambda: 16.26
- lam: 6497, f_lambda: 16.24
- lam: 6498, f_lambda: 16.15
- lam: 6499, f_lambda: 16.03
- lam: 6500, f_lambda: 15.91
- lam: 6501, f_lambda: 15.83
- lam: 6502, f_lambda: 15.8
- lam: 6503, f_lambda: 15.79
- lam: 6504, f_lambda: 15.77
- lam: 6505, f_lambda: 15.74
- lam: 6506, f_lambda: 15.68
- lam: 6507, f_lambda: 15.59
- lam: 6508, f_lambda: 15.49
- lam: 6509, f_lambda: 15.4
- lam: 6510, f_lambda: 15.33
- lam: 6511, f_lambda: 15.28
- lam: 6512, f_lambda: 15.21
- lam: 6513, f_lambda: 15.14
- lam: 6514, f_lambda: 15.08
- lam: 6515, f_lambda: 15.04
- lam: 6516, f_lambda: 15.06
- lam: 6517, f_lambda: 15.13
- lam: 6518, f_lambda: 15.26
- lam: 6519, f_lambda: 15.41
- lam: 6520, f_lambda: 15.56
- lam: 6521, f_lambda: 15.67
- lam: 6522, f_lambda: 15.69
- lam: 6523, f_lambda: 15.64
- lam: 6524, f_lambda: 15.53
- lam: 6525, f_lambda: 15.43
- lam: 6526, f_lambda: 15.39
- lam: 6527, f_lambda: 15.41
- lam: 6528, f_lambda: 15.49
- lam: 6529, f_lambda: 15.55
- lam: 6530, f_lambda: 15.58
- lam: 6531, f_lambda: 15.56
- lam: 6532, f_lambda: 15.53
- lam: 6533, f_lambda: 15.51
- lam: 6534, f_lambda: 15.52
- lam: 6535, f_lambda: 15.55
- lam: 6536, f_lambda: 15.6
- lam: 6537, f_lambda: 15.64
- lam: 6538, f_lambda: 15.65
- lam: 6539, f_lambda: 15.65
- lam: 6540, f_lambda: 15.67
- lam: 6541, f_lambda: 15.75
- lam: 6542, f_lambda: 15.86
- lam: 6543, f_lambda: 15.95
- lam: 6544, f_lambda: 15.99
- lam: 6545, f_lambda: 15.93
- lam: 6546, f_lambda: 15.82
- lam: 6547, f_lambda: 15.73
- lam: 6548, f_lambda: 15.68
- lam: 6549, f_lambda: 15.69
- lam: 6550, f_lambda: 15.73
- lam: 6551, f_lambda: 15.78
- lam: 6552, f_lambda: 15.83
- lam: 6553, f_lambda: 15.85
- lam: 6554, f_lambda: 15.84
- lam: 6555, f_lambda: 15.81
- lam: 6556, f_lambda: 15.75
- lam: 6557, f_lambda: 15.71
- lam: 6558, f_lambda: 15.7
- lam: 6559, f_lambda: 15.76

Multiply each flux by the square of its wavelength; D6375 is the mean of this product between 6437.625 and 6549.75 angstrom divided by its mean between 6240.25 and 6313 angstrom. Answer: 1.1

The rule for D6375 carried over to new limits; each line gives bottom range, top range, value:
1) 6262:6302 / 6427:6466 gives 1.05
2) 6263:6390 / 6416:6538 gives 1.04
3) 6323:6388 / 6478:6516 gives 1.02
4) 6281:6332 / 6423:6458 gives 1.05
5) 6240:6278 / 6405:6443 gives 1.07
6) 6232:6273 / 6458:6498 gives 1.08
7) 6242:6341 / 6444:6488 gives 1.06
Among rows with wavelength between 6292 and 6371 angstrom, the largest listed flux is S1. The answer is 16.48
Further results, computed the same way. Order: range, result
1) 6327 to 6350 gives 16.24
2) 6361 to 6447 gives 16.51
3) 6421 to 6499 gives 16.26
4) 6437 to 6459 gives 16.05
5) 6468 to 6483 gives 15.92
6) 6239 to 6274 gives 16.11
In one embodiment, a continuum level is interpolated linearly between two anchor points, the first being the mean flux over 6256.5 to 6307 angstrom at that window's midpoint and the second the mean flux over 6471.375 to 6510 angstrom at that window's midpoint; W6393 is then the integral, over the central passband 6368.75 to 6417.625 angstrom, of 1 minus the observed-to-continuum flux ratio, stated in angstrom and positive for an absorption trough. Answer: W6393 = -1.0 angstrom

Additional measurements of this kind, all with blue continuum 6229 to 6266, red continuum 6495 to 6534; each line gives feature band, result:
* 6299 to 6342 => -0.3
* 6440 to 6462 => -0.3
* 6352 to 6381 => -1.1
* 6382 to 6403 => -0.6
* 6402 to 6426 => -0.6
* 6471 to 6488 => -0.1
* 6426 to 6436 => 0.1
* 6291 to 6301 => -0.2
